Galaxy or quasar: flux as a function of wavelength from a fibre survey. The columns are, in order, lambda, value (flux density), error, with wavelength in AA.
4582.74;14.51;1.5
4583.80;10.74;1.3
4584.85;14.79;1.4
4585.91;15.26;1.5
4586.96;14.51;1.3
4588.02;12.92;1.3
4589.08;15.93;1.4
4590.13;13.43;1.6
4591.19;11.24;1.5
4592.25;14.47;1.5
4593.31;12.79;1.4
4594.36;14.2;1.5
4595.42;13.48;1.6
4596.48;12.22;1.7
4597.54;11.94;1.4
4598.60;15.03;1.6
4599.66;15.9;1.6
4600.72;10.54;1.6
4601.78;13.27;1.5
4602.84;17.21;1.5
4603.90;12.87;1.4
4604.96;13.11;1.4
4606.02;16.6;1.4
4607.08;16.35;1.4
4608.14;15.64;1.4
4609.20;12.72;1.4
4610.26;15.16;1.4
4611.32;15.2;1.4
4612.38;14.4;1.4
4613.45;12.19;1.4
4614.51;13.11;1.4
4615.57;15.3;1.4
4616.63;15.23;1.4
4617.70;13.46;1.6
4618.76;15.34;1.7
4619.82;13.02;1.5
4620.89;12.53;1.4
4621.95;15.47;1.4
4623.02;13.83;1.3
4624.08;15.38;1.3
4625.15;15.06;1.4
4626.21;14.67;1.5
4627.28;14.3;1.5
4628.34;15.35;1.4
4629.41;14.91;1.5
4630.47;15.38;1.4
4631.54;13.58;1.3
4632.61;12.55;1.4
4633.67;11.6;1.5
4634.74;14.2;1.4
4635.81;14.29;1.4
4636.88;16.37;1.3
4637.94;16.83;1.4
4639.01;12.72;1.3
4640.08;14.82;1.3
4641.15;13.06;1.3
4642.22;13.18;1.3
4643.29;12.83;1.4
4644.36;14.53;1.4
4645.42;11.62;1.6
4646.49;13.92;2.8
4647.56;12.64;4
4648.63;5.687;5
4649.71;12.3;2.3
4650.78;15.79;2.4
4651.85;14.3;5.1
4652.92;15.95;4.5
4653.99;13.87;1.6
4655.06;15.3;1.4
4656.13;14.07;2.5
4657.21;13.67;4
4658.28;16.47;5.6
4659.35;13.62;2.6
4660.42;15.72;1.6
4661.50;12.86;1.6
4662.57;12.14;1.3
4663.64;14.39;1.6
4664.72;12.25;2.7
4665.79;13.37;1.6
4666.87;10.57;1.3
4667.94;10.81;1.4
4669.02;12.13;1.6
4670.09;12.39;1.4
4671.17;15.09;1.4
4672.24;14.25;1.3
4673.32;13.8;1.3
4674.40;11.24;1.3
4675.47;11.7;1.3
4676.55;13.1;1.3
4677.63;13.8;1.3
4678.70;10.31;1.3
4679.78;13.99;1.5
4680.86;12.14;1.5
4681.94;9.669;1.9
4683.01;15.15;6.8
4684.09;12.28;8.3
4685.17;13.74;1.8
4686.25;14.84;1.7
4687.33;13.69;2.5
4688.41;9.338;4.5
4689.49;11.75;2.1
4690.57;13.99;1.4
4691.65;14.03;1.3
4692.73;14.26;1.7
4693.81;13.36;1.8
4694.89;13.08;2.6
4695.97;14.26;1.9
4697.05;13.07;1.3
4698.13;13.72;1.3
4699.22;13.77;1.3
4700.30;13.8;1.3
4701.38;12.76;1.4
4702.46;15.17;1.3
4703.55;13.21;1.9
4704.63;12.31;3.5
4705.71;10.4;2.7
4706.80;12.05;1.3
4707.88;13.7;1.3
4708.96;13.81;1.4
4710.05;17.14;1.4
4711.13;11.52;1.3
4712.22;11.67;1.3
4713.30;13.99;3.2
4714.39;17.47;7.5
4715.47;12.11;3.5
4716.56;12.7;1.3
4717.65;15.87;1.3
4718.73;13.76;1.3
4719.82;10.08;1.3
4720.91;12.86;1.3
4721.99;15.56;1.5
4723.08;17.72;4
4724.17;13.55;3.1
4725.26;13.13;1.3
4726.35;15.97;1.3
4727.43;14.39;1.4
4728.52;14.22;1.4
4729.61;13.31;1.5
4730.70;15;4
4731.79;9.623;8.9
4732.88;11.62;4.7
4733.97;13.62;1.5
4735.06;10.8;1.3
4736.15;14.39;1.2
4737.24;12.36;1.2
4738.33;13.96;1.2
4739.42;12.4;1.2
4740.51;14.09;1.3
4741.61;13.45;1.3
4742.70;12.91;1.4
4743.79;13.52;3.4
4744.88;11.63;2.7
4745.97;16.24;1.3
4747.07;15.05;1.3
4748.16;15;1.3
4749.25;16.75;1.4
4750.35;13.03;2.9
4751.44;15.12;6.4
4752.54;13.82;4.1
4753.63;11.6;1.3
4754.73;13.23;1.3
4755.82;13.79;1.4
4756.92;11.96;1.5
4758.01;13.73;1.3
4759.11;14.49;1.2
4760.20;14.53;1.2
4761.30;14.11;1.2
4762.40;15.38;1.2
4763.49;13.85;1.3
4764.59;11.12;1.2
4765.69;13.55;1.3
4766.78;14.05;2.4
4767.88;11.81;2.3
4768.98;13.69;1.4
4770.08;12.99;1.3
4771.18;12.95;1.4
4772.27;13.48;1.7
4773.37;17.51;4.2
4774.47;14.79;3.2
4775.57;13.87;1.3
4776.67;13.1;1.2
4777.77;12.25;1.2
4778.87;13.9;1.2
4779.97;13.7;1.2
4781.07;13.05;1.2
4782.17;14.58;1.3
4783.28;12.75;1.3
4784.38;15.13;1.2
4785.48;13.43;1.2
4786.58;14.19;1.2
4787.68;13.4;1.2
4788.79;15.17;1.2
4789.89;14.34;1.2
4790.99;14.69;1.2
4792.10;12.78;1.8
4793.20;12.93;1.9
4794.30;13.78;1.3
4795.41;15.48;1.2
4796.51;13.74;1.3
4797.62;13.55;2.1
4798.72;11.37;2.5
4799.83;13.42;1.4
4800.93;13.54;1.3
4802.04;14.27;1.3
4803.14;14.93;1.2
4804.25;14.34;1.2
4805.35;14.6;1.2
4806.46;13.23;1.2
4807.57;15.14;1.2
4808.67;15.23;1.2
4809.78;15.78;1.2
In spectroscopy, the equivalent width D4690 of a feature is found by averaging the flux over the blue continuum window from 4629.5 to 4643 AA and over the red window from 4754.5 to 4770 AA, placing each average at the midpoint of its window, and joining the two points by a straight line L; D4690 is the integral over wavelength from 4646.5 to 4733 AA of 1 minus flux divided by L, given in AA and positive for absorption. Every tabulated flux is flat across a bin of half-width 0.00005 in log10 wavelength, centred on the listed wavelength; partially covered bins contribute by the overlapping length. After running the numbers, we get 3.2 AA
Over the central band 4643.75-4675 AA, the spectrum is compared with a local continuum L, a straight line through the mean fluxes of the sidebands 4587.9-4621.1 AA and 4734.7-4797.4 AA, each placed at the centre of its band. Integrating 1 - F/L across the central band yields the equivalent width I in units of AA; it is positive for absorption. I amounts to 1.5 AA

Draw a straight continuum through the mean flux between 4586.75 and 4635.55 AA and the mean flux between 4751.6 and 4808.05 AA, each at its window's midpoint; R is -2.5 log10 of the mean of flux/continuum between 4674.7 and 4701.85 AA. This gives 0.07 mag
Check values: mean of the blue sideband 14.1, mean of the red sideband 13.8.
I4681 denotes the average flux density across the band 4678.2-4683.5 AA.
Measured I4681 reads 12.2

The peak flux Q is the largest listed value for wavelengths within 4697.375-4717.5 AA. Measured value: 17.47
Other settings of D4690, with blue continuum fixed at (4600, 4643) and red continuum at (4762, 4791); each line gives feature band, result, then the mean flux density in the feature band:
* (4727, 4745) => 1.1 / 13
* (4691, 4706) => 0.6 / 13.4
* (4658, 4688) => 2.3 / 13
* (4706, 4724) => 0.2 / 13.8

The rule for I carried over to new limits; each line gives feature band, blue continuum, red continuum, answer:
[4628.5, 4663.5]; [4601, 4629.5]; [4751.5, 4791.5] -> 1.28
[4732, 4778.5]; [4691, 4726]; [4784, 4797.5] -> 0.98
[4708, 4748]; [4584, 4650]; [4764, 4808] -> 0.41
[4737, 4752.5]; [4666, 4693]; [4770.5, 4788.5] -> -0.58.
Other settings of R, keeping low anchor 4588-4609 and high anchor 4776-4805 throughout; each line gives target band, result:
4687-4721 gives 0.05 mag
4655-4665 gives -0.01 mag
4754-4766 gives 0.02 mag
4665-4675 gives 0.10 mag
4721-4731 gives -0.06 mag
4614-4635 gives -0.02 mag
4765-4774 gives 0.00 mag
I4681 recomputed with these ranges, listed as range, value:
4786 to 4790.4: 14.3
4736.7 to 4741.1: 13.2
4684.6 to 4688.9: 12.9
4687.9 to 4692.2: 12.3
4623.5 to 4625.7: 15.2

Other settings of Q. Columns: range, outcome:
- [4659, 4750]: 17.72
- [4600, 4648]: 17.21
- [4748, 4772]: 16.75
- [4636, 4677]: 16.83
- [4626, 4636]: 15.38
